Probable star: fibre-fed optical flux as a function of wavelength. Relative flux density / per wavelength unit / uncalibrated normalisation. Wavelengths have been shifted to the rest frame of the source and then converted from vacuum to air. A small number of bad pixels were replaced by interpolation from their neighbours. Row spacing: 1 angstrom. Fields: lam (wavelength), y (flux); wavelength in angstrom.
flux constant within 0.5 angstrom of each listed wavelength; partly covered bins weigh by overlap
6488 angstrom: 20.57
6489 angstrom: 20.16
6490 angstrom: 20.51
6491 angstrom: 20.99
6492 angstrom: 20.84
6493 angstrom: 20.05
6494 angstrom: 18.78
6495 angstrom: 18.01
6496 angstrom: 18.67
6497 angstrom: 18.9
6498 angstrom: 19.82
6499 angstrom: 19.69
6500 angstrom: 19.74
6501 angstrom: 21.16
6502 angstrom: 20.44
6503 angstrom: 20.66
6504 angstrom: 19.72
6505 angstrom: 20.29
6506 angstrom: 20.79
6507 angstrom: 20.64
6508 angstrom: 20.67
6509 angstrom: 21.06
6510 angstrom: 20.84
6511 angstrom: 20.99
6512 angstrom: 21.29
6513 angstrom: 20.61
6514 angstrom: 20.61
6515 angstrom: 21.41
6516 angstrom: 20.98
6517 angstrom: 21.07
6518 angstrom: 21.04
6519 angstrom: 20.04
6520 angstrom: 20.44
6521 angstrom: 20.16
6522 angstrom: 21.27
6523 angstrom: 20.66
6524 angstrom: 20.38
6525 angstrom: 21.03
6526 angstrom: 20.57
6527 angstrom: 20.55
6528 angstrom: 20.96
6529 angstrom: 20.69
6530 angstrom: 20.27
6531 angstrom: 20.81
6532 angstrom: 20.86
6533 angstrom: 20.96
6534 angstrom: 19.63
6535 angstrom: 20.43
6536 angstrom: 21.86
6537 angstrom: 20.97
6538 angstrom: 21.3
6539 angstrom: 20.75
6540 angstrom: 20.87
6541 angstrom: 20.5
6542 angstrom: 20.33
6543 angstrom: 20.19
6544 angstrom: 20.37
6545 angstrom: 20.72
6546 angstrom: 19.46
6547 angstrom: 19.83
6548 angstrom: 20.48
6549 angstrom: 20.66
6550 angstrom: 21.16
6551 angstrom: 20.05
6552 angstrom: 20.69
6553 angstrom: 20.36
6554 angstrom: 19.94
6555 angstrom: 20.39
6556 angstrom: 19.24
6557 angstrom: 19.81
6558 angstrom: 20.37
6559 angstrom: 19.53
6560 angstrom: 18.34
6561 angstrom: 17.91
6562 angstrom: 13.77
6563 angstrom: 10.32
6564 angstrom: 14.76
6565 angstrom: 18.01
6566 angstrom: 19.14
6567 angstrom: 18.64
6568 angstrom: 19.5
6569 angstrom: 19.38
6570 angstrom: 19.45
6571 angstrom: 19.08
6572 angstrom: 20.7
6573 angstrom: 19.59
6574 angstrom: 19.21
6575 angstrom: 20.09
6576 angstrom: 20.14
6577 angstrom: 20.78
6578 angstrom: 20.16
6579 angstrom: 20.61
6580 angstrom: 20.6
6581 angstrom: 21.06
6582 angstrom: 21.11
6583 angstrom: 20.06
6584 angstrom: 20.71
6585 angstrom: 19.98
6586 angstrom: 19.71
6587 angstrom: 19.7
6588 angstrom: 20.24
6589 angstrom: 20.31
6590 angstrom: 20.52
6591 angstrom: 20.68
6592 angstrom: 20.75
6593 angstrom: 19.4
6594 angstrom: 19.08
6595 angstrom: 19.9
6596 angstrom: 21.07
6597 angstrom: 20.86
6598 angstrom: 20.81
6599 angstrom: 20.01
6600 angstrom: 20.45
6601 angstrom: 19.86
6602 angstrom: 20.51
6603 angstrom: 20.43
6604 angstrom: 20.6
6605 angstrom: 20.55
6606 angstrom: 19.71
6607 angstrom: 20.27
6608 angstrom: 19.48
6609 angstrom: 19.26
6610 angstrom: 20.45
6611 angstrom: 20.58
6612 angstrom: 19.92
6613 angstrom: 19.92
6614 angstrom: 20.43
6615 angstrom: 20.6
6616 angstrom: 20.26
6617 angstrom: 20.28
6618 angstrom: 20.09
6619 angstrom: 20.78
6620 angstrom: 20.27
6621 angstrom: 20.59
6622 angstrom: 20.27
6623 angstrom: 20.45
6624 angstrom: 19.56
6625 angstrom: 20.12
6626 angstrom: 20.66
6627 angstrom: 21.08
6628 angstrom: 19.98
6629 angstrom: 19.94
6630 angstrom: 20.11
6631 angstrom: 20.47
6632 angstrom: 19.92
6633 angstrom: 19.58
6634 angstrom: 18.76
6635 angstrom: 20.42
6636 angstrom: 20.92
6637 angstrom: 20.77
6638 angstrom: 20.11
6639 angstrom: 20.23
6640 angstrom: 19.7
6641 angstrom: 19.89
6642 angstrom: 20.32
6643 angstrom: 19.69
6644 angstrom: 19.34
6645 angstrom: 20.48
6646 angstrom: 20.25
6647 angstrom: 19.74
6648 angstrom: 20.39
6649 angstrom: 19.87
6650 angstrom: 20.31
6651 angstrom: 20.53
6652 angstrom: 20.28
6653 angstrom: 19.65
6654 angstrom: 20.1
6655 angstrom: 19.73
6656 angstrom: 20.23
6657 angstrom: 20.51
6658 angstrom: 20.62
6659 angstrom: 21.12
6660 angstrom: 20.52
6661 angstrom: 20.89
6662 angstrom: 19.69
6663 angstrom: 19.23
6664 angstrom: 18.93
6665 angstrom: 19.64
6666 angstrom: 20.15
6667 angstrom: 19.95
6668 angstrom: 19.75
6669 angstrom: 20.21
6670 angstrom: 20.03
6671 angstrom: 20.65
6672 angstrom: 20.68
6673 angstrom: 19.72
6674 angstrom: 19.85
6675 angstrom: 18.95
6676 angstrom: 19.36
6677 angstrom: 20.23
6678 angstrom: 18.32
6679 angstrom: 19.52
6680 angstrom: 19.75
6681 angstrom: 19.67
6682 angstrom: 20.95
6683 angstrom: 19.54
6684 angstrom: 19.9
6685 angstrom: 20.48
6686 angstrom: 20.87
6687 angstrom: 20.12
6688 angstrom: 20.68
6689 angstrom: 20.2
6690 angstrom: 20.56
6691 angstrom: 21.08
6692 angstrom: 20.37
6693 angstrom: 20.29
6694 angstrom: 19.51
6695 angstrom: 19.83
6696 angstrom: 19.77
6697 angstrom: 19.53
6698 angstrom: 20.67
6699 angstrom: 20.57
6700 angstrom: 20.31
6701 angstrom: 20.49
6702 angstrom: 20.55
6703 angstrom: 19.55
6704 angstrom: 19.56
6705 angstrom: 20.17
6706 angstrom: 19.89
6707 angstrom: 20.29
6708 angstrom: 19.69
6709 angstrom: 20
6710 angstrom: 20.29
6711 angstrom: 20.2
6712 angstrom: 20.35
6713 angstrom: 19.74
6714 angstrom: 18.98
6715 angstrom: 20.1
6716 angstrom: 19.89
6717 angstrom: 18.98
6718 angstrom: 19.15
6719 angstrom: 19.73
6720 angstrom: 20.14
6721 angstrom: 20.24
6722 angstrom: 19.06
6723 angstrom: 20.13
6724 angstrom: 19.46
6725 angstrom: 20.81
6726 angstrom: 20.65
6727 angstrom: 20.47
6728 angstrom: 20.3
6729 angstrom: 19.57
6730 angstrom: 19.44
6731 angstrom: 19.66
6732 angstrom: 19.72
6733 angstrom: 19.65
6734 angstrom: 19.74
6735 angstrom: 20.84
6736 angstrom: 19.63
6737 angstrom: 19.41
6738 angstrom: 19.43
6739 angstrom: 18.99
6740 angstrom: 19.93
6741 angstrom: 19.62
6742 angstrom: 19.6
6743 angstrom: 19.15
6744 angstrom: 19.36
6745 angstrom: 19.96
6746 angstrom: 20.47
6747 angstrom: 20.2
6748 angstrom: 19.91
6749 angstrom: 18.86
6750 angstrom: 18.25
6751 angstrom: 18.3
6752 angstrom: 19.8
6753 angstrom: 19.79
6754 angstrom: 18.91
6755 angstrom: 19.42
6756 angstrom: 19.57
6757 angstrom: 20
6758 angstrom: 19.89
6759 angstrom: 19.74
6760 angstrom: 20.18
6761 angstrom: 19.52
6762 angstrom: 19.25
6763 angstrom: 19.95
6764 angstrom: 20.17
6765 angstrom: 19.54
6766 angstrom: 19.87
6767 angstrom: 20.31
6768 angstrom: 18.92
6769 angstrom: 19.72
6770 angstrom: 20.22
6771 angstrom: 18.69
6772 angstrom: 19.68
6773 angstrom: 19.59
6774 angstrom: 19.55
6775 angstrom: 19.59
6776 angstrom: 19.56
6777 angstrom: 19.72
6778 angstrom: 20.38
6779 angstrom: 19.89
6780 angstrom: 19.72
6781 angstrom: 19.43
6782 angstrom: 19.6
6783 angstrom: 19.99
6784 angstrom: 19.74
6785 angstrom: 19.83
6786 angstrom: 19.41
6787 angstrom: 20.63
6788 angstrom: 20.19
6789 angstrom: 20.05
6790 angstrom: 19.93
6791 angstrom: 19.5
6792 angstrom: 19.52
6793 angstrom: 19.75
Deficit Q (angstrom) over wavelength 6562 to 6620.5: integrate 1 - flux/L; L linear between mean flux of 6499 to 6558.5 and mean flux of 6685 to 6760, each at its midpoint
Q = 1.6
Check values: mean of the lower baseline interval 20.6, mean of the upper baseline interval 19.9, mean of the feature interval 19.8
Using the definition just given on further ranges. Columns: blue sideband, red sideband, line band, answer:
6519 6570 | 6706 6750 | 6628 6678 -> -0.61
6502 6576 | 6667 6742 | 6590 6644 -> -0.59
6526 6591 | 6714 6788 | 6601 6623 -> -0.50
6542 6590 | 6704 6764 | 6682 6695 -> -0.42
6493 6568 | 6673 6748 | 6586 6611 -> -0.31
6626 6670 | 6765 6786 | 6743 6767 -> 0.18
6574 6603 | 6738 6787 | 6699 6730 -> -0.22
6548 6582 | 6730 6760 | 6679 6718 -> -1.14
